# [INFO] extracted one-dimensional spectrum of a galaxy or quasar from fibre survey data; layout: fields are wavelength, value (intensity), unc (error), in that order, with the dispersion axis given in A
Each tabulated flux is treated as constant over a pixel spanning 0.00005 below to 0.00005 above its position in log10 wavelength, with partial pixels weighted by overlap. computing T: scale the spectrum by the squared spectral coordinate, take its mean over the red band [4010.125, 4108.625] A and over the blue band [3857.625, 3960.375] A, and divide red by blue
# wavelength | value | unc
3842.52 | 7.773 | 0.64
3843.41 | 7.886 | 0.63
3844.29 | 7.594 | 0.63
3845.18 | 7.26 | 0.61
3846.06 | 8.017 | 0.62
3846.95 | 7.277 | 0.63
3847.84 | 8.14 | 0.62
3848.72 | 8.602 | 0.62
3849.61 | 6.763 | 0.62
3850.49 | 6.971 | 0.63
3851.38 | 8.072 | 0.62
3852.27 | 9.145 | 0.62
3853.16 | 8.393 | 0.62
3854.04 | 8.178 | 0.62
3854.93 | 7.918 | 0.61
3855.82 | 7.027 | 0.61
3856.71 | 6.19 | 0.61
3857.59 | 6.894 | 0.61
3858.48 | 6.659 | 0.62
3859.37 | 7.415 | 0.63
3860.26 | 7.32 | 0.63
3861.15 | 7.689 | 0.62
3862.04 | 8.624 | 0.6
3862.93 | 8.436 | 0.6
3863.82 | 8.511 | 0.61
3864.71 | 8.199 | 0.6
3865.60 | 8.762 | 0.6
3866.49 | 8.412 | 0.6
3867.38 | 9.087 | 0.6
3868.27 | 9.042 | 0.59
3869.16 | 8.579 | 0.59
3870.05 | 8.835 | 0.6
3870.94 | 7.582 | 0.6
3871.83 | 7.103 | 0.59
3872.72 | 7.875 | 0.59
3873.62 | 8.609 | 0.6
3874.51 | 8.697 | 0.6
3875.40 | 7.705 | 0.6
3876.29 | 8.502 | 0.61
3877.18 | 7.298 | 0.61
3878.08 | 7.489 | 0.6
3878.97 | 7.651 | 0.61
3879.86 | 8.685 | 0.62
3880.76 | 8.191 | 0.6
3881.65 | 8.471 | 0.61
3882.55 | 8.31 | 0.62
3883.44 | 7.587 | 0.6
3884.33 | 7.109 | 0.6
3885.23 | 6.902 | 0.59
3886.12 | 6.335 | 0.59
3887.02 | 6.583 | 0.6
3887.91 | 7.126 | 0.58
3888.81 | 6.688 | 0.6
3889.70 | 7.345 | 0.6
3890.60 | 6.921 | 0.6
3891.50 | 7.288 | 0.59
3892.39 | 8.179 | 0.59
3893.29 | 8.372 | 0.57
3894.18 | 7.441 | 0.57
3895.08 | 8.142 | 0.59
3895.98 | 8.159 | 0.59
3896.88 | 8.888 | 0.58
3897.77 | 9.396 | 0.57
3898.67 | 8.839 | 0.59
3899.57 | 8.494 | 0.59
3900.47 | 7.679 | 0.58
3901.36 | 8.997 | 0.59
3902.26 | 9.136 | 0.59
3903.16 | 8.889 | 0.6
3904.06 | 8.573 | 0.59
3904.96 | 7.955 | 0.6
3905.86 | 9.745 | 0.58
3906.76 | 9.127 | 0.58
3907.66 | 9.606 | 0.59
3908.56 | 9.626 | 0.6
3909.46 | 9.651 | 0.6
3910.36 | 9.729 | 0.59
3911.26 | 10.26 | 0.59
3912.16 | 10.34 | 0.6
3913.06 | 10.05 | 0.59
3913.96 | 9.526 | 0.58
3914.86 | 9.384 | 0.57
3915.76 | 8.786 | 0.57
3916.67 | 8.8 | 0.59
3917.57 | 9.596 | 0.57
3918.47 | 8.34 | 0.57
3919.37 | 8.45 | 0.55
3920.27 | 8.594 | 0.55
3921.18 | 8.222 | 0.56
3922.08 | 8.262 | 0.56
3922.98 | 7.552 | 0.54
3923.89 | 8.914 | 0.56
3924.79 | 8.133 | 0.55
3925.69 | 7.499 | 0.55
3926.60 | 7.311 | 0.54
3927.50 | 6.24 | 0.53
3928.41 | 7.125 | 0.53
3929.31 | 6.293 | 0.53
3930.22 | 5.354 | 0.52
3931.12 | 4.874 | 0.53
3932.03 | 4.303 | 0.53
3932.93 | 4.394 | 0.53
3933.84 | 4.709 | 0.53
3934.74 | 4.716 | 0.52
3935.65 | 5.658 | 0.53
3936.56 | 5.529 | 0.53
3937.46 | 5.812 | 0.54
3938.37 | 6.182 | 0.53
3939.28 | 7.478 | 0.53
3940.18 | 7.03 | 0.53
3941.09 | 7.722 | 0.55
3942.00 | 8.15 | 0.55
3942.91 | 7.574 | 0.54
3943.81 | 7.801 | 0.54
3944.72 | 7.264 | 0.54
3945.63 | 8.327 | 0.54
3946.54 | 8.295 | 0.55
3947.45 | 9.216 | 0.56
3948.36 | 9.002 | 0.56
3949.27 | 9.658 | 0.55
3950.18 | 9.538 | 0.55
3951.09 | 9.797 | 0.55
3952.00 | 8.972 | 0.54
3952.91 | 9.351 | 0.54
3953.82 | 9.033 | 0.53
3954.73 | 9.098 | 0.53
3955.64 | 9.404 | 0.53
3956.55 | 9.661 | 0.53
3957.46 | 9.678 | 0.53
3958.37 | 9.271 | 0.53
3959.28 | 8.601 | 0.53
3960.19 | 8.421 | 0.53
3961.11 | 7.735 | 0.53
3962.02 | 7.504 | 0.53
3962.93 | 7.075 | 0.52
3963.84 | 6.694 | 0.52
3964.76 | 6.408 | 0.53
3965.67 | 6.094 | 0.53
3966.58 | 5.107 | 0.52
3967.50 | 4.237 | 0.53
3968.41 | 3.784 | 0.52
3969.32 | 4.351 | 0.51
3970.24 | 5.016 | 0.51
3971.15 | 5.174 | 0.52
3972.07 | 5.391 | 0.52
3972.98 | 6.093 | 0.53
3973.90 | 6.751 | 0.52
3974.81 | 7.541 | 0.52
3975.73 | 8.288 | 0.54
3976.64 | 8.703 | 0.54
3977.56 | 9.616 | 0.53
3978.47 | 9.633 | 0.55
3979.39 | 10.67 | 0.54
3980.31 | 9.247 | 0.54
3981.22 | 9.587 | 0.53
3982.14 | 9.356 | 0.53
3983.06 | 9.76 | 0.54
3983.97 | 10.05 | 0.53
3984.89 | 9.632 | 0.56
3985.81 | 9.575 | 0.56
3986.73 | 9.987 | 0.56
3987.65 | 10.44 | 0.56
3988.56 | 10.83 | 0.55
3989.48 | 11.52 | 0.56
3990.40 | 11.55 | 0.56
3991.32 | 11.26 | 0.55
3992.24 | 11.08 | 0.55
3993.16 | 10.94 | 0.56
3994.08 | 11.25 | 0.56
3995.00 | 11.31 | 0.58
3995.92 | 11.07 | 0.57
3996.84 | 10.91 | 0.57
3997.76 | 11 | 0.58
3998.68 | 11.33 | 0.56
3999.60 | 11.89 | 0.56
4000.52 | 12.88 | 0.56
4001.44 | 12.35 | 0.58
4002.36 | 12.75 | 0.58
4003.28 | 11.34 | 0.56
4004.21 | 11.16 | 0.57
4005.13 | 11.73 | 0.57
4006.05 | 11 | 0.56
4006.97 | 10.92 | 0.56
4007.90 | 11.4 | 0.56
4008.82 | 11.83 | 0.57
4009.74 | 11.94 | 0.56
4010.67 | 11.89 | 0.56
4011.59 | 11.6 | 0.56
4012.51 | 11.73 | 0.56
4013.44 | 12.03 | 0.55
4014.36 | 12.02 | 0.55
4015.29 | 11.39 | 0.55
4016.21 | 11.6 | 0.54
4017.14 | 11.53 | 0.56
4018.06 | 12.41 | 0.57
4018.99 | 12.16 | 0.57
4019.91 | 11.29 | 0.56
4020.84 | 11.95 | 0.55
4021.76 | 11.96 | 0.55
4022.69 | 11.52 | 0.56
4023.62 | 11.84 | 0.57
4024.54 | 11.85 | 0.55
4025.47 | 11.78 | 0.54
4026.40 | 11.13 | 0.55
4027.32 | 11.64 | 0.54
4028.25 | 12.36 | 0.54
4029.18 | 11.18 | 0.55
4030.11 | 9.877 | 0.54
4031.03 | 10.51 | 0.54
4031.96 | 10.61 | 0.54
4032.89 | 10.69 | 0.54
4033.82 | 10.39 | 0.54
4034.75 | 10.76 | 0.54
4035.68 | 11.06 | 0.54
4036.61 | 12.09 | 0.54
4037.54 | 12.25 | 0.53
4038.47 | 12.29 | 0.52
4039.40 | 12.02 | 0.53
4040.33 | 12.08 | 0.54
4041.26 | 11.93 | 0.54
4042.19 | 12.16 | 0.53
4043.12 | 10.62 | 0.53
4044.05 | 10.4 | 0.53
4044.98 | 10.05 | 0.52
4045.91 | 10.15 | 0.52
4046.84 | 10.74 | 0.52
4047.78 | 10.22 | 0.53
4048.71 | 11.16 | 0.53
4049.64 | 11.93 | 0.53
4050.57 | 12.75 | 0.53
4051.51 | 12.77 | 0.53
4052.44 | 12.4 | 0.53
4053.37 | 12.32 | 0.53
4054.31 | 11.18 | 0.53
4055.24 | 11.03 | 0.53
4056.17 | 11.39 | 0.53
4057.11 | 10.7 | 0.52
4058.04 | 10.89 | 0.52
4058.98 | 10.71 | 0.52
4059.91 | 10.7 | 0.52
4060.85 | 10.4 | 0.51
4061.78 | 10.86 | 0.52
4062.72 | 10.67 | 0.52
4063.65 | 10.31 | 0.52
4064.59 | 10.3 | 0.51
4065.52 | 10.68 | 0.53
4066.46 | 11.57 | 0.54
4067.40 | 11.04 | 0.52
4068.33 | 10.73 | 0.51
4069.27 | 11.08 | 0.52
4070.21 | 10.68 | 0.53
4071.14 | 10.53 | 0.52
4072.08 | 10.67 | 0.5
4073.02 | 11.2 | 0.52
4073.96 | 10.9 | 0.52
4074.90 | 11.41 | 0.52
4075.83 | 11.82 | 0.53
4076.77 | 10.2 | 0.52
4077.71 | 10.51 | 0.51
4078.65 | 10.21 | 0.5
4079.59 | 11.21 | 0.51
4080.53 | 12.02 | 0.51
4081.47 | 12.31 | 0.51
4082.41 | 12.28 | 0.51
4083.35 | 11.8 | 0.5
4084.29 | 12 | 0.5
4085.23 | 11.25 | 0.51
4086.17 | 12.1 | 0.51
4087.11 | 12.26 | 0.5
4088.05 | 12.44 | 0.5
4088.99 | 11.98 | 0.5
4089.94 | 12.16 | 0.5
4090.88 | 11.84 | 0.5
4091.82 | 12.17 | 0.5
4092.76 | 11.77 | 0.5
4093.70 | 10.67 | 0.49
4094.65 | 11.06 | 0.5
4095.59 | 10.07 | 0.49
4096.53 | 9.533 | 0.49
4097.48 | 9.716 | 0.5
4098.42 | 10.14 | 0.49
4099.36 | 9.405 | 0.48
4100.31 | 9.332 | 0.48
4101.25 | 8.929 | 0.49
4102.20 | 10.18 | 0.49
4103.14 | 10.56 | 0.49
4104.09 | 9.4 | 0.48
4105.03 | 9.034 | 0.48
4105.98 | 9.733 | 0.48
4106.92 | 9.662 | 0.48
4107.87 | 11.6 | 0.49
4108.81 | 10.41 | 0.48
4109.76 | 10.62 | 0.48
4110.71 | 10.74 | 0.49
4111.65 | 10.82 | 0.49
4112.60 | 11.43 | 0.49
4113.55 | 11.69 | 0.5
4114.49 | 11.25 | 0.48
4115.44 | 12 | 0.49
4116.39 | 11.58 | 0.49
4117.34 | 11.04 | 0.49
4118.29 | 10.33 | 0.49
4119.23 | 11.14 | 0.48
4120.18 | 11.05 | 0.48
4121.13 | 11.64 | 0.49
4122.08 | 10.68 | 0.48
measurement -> 1.5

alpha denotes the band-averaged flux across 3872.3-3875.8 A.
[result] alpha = 8.22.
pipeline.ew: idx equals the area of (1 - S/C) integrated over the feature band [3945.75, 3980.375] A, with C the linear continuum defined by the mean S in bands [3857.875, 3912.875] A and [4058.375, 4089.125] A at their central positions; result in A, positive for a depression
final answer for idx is 5.9 A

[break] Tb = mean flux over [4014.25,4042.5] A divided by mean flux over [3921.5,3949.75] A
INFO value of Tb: 1.65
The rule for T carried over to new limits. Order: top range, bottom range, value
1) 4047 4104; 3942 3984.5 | 1.46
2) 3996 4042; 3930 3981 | 1.62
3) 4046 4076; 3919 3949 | 1.68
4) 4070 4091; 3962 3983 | 1.70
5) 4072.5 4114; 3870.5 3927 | 1.44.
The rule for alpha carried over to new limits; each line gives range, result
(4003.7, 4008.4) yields 11.2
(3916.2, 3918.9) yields 8.9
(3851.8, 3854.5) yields 8.56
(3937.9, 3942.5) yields 7.3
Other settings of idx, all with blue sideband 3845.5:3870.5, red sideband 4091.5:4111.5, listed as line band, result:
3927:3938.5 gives 4.2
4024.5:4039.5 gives -2.7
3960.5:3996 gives 2.6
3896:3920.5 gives -2.0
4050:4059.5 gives -1.8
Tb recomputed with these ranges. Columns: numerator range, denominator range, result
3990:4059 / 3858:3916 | 1.38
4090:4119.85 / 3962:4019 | 1.08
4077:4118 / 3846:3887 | 1.39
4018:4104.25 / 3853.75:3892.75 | 1.44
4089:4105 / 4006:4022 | 0.89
